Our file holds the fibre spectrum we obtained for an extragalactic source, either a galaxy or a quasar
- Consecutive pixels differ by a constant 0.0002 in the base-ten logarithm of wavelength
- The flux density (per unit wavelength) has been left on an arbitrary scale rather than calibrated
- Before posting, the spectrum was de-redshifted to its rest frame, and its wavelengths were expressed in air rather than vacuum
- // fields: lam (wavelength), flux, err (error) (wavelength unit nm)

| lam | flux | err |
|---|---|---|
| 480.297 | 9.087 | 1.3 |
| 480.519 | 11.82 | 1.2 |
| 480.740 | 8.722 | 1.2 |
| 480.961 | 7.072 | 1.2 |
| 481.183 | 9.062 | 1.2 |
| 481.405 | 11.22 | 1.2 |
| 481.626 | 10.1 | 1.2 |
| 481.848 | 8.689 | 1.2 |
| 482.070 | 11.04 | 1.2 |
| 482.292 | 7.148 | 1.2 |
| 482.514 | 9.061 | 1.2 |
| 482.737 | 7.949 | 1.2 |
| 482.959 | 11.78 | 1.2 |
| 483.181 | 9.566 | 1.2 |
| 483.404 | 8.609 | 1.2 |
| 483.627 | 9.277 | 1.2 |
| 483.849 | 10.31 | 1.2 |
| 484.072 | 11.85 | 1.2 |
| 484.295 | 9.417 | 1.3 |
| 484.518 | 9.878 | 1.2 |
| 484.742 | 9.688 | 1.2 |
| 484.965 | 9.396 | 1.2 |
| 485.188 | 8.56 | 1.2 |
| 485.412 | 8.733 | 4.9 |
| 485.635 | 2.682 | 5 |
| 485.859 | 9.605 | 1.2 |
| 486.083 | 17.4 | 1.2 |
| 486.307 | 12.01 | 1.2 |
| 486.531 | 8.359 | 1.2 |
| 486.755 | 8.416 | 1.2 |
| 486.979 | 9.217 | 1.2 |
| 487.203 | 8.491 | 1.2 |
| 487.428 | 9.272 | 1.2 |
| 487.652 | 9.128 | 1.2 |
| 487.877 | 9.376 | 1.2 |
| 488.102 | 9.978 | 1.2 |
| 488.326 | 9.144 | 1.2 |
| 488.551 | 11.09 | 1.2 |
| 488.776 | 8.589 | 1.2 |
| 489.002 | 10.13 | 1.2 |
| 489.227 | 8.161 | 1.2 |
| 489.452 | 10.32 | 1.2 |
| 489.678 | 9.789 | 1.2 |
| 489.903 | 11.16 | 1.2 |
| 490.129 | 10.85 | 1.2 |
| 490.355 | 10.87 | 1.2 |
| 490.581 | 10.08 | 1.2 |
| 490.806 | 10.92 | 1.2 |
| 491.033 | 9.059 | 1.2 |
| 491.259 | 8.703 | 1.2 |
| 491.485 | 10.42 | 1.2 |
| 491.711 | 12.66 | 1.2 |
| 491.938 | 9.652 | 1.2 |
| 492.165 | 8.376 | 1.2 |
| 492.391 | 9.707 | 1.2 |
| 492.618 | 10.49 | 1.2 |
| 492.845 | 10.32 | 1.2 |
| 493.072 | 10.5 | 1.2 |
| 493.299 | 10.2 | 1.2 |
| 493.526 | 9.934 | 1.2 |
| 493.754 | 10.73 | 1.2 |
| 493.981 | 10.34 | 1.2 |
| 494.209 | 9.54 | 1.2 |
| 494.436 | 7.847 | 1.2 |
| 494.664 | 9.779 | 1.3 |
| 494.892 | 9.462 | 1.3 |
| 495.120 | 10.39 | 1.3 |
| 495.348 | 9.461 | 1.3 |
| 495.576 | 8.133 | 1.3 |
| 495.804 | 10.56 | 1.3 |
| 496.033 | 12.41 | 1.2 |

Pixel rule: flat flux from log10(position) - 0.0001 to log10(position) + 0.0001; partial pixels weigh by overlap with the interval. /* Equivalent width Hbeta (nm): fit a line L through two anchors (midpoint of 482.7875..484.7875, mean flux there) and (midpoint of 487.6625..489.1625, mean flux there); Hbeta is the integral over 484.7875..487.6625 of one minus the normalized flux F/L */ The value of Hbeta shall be 0.13 nm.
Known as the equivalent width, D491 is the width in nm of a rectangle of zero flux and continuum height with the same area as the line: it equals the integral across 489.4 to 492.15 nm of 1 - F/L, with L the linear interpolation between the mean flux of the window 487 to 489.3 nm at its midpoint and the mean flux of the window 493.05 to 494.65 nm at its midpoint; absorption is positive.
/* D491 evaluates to -0.21 nm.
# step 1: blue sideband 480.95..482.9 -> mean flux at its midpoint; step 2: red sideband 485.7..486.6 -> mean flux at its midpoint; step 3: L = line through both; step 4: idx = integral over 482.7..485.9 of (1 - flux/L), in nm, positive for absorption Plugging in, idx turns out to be 0.39 nm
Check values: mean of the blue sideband 9.21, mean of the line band 9.17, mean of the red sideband 11.5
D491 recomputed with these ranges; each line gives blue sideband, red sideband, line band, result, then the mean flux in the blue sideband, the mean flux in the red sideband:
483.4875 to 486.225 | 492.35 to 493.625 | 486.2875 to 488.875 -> 0.149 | 9.75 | 10.2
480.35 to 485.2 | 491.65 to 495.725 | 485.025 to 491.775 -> -0.031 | 9.57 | 9.83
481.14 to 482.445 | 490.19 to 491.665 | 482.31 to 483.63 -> 0.056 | 9.56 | 10.2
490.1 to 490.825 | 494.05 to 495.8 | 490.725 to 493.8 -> 0.003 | 10.6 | 9.34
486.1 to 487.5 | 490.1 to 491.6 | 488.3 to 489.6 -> 0.048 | 9.84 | 10.1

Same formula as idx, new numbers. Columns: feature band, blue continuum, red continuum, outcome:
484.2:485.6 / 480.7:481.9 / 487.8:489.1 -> 0.080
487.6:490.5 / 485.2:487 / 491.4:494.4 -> -0.034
